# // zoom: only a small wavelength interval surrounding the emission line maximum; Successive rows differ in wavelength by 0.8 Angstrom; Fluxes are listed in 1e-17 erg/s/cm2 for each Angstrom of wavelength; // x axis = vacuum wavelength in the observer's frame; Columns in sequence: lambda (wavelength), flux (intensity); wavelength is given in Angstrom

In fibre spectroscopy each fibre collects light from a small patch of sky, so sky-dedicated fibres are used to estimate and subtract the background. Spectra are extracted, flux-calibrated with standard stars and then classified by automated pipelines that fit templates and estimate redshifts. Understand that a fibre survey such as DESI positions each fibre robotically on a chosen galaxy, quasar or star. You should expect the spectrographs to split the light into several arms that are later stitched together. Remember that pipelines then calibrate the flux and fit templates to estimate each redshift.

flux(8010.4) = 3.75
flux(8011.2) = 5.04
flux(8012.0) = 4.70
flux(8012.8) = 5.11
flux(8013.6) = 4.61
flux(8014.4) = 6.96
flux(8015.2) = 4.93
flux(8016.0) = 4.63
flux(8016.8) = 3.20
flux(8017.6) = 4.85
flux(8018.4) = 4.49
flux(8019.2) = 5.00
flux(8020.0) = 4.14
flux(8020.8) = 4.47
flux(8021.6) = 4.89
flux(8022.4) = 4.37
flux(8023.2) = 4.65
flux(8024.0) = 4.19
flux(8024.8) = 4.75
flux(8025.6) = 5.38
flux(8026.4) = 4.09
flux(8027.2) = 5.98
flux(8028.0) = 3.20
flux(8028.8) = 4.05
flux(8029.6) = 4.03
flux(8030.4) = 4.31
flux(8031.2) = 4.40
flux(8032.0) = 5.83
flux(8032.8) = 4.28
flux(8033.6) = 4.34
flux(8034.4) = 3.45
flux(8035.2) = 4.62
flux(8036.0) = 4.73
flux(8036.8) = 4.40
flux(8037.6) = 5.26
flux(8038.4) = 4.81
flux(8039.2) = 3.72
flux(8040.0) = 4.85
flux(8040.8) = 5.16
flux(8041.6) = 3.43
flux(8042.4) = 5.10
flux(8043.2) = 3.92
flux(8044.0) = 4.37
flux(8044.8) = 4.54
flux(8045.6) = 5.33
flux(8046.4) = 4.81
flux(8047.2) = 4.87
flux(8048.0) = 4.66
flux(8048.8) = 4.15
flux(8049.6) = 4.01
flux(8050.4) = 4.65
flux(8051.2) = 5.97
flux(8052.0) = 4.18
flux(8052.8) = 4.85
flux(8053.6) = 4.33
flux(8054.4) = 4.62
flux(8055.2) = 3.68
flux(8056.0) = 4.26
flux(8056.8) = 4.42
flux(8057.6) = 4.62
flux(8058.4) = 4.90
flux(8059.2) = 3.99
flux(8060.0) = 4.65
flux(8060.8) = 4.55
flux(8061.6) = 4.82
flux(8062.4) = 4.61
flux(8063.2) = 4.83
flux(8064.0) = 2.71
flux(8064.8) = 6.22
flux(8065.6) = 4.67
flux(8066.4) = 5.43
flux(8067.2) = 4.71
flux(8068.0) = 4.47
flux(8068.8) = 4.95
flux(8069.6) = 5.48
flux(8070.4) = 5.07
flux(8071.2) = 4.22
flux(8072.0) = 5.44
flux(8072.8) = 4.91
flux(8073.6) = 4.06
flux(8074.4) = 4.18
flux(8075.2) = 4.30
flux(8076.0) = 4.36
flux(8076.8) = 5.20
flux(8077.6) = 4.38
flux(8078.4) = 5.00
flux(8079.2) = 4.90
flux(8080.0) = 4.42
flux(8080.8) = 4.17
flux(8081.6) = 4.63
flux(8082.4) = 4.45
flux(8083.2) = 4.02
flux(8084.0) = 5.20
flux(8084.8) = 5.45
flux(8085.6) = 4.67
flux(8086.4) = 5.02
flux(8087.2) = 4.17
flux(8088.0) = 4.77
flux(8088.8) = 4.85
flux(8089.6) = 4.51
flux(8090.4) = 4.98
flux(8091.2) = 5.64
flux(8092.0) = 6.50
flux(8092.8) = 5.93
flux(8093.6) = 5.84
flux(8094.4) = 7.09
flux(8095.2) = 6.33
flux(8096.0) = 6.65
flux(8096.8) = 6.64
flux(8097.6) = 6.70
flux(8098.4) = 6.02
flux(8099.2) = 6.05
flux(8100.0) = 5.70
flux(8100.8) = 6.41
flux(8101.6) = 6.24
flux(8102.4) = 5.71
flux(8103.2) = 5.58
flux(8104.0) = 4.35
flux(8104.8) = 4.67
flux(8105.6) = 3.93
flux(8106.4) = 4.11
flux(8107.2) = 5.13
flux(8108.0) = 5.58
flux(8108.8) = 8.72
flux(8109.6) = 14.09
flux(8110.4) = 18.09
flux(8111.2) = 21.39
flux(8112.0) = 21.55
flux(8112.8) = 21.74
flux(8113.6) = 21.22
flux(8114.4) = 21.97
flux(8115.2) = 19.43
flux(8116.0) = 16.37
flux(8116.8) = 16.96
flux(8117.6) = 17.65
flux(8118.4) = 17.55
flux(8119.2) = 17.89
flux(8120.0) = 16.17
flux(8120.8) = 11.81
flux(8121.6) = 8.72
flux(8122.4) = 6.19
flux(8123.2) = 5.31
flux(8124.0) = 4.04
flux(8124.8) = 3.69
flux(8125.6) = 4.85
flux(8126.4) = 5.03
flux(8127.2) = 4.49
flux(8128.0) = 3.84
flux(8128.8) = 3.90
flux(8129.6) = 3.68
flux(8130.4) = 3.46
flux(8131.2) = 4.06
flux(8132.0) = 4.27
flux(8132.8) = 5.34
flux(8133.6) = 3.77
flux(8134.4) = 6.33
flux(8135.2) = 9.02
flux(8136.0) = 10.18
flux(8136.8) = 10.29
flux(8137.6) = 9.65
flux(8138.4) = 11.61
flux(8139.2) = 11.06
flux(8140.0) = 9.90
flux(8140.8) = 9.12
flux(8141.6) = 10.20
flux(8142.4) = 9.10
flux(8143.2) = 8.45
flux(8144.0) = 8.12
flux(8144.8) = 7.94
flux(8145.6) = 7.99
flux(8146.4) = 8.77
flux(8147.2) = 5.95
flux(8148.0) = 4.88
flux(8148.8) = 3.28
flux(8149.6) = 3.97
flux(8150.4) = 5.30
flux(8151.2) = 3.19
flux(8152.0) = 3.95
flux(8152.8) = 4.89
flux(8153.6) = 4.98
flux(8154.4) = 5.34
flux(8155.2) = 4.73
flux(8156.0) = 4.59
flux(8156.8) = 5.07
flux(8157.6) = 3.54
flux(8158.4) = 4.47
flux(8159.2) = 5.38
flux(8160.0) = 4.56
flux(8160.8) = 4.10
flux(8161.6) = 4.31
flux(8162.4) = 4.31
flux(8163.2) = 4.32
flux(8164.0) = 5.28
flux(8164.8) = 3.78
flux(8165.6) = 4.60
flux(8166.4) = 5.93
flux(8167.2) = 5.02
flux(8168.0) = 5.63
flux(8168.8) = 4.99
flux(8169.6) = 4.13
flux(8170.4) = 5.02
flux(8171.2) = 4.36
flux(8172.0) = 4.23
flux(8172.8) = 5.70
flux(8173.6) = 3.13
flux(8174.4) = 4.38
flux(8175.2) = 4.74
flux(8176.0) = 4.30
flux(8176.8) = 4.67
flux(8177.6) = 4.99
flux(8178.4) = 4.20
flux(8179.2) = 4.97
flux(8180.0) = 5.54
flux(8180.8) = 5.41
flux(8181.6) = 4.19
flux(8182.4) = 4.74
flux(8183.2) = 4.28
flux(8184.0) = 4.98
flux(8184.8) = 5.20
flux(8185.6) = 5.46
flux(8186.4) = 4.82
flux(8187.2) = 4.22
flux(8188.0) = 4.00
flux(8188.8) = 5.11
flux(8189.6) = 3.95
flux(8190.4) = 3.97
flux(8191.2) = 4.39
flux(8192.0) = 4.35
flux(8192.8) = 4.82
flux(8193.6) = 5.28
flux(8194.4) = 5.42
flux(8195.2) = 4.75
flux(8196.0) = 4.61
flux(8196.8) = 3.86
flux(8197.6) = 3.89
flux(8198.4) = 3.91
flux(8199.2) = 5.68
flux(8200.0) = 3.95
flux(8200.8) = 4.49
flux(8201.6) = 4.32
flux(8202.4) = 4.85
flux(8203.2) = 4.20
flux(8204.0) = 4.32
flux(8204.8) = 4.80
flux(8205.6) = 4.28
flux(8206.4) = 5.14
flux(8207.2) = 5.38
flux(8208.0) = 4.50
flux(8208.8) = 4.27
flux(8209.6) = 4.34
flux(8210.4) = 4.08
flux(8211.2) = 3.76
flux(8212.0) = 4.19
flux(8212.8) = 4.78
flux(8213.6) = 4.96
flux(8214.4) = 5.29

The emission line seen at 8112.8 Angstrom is Halpha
